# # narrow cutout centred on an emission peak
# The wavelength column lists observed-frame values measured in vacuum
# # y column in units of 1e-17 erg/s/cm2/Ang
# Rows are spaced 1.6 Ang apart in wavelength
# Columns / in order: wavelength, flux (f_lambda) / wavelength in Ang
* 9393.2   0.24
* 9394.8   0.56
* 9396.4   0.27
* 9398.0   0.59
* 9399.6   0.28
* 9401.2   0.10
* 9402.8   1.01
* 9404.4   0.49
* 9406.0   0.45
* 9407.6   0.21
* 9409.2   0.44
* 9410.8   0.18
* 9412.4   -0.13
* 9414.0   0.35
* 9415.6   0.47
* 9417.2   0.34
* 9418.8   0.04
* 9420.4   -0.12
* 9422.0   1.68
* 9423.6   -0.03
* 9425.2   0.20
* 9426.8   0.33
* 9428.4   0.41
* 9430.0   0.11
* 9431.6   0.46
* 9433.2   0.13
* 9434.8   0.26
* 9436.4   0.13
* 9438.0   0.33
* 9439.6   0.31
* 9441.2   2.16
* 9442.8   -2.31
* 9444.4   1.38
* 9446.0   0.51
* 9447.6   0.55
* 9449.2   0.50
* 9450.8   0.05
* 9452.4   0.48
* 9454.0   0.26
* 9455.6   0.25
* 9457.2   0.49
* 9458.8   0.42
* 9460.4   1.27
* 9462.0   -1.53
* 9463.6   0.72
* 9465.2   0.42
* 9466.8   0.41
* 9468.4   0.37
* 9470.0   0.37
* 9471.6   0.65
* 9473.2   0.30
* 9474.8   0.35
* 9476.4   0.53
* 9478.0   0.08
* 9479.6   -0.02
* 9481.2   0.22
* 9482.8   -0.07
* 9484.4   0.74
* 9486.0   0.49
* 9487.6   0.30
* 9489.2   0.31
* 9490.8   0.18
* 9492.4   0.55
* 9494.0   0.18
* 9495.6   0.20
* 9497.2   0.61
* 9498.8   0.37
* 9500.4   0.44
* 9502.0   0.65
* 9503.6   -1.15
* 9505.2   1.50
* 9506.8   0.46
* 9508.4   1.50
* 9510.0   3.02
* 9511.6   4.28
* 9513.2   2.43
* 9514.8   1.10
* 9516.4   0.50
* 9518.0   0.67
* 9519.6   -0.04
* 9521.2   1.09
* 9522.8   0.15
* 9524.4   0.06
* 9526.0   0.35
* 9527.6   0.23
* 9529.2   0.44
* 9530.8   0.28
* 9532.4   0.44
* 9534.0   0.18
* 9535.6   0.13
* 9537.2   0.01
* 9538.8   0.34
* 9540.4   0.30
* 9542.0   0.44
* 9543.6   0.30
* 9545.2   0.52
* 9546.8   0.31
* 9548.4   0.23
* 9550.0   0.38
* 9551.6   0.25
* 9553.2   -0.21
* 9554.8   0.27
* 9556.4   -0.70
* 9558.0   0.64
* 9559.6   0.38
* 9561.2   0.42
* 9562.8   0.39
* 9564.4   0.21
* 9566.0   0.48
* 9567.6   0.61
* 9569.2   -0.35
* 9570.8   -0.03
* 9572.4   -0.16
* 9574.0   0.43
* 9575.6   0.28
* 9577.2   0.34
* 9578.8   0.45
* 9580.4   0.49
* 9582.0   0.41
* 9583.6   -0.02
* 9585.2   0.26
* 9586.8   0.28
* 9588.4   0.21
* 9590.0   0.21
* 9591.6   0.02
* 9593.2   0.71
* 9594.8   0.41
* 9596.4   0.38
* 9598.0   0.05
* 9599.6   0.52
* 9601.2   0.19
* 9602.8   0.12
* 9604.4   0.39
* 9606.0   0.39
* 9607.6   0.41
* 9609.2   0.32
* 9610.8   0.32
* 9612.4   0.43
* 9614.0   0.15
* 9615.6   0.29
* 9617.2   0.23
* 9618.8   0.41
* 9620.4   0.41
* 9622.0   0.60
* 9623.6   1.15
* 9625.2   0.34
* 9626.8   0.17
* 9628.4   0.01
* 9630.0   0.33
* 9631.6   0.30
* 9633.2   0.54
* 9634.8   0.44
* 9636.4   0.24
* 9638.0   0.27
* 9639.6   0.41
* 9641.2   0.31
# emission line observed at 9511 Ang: Hbeta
